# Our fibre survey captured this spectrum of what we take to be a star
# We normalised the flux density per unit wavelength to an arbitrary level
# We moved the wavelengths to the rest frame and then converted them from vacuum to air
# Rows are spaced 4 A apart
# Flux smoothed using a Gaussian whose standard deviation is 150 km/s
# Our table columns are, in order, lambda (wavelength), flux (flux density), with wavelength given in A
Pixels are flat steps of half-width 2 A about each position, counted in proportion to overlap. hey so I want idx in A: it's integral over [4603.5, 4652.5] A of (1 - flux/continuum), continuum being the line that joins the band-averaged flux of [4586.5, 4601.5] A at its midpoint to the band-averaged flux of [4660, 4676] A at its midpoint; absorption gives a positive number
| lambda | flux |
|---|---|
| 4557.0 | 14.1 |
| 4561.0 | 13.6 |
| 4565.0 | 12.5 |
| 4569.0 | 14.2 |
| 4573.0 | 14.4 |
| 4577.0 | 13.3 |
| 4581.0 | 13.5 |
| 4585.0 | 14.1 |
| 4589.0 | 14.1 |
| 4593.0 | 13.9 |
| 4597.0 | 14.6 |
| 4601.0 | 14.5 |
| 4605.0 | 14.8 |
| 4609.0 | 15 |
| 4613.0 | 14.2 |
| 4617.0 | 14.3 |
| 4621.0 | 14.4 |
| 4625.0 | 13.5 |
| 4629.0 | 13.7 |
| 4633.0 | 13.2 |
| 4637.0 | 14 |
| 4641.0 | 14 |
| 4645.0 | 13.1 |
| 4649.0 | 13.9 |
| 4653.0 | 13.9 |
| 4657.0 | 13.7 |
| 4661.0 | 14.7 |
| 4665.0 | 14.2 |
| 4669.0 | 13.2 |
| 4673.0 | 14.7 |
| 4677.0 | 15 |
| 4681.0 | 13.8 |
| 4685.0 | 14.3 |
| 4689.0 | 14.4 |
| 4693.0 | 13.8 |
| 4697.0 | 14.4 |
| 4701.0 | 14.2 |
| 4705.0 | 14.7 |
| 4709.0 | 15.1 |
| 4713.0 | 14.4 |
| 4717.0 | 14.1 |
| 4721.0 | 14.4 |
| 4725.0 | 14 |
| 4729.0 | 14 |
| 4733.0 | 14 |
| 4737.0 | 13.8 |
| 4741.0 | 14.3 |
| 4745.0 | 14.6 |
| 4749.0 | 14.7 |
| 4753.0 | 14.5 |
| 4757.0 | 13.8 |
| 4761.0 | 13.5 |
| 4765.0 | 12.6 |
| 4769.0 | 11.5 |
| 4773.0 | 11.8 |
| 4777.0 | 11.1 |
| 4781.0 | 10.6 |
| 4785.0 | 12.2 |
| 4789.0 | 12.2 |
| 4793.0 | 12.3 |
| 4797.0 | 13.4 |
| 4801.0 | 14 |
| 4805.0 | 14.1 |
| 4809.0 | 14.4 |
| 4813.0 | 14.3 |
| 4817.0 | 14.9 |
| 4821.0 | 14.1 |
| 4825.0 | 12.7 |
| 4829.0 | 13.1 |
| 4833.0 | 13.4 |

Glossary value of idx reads 0.8 A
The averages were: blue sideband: 14.2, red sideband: 14.2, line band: 14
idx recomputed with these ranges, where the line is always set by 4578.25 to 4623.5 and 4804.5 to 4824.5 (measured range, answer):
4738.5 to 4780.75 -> 3.3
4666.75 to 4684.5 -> 0.1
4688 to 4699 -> 0.1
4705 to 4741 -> 0.0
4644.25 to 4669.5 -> 0.7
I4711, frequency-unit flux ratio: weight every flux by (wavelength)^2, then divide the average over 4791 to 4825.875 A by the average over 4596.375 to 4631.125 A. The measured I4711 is 1.05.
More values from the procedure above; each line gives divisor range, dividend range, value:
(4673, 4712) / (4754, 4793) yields 0.88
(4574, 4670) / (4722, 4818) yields 1.02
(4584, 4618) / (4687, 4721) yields 1.04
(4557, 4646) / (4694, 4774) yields 1.06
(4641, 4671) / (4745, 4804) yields 0.97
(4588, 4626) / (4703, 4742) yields 1.04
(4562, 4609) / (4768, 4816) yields 0.99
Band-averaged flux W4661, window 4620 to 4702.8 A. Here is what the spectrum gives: 14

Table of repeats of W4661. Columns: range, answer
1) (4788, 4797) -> 12.5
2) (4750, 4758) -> 14.3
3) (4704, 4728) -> 14.4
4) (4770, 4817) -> 12.8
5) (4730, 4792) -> 13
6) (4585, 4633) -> 14.2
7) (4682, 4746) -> 14.3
